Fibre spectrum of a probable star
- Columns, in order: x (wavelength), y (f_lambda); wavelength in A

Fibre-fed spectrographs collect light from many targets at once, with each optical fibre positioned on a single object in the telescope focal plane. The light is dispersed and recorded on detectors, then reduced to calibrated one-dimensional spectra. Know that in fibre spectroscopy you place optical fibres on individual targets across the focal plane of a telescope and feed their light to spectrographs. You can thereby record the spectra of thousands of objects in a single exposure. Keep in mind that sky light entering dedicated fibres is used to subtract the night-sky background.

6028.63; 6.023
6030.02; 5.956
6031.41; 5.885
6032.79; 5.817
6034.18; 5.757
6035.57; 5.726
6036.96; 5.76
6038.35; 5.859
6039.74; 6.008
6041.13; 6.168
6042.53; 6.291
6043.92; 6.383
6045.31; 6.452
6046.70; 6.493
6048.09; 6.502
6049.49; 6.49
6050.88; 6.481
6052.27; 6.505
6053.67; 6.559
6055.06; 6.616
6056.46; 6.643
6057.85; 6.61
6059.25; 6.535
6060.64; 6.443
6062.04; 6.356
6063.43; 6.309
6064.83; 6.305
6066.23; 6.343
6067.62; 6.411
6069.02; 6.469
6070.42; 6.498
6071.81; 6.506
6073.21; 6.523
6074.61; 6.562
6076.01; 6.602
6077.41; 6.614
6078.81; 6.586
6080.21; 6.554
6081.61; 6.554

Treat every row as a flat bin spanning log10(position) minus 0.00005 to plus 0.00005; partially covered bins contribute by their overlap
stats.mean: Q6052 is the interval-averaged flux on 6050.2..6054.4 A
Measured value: 6.52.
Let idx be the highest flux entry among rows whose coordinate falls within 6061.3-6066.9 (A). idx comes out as 6.356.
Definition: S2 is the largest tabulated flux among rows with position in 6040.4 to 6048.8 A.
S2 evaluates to 6.502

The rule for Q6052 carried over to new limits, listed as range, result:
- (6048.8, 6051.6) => 6.5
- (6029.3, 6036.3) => 5.83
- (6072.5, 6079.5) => 6.57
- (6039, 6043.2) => 6.14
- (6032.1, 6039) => 5.79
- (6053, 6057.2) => 6.61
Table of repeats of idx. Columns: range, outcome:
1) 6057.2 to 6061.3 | 6.61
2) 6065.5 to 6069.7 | 6.469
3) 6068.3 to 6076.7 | 6.602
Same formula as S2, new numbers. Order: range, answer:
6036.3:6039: 5.859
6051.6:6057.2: 6.643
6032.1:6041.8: 6.168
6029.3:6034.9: 5.956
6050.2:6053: 6.505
